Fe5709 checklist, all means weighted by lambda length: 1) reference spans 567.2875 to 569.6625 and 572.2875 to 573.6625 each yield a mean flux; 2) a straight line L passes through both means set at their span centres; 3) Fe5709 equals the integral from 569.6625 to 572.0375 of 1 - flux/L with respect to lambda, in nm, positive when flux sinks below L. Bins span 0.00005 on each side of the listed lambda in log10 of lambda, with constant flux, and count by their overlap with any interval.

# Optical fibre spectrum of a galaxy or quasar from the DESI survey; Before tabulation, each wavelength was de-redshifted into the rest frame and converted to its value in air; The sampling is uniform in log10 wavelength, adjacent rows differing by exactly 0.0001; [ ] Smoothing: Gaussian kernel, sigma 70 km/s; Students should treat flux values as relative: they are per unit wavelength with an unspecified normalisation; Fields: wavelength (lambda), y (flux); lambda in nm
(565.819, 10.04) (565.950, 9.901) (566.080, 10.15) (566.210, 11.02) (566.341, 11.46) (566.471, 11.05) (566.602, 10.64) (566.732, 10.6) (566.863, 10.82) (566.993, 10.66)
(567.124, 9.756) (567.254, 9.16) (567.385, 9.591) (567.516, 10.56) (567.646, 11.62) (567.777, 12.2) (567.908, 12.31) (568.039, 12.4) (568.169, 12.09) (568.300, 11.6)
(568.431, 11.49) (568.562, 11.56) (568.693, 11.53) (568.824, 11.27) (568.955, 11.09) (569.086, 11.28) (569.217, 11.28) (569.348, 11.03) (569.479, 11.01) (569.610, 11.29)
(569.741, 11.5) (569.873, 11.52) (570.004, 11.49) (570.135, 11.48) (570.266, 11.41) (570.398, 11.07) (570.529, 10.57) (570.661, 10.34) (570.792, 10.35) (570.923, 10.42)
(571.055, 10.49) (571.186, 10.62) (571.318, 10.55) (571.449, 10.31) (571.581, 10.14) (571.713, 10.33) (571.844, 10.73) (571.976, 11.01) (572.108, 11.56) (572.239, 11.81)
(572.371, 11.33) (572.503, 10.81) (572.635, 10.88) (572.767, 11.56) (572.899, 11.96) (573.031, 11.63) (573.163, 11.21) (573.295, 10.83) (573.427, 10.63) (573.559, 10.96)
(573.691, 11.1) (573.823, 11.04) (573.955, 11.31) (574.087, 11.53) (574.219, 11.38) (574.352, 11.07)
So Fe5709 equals 0.100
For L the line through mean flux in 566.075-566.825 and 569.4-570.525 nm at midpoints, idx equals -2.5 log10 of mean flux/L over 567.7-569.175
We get -0.06 mag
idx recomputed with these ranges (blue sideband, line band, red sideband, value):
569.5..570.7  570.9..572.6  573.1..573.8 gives 0.03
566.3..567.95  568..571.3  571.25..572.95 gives -0.03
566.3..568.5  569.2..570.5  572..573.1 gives -0.01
